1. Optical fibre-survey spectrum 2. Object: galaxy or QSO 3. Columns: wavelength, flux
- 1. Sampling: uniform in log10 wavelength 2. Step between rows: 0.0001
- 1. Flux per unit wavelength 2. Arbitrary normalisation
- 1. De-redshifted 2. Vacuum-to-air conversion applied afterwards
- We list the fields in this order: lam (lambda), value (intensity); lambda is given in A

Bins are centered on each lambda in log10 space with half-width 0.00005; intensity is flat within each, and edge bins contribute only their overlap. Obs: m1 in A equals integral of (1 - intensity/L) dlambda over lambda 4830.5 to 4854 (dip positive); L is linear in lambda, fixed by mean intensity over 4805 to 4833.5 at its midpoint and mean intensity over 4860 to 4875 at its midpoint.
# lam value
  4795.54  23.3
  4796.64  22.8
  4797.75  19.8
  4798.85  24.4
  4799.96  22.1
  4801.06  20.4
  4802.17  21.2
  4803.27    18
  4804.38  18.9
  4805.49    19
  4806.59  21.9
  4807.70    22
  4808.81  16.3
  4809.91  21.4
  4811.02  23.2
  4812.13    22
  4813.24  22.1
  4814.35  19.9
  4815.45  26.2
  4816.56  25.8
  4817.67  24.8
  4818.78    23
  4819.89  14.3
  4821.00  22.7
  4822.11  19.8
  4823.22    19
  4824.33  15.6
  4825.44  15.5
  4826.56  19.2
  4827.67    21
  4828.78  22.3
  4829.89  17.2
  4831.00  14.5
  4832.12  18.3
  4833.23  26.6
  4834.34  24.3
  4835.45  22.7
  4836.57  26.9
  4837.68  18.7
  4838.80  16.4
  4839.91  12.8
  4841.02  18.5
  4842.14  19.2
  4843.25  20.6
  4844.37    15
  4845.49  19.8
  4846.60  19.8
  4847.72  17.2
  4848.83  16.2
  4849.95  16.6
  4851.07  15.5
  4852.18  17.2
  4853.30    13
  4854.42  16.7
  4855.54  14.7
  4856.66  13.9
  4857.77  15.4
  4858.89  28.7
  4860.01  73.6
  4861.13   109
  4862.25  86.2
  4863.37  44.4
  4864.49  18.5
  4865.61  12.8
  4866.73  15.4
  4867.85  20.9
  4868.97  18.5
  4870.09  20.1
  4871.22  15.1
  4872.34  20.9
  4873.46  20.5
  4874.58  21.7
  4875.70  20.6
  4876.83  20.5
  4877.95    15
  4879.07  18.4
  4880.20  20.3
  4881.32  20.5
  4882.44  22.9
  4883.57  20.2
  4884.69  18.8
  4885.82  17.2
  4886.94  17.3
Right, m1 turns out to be 7.2 A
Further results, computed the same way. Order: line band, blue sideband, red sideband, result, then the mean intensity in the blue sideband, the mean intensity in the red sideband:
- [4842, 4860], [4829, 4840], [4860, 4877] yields 4.9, 20.2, 32.6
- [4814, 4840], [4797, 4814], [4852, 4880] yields 3.1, 20.9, 27.7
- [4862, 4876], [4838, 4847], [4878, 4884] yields -3.9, 17.8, 20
